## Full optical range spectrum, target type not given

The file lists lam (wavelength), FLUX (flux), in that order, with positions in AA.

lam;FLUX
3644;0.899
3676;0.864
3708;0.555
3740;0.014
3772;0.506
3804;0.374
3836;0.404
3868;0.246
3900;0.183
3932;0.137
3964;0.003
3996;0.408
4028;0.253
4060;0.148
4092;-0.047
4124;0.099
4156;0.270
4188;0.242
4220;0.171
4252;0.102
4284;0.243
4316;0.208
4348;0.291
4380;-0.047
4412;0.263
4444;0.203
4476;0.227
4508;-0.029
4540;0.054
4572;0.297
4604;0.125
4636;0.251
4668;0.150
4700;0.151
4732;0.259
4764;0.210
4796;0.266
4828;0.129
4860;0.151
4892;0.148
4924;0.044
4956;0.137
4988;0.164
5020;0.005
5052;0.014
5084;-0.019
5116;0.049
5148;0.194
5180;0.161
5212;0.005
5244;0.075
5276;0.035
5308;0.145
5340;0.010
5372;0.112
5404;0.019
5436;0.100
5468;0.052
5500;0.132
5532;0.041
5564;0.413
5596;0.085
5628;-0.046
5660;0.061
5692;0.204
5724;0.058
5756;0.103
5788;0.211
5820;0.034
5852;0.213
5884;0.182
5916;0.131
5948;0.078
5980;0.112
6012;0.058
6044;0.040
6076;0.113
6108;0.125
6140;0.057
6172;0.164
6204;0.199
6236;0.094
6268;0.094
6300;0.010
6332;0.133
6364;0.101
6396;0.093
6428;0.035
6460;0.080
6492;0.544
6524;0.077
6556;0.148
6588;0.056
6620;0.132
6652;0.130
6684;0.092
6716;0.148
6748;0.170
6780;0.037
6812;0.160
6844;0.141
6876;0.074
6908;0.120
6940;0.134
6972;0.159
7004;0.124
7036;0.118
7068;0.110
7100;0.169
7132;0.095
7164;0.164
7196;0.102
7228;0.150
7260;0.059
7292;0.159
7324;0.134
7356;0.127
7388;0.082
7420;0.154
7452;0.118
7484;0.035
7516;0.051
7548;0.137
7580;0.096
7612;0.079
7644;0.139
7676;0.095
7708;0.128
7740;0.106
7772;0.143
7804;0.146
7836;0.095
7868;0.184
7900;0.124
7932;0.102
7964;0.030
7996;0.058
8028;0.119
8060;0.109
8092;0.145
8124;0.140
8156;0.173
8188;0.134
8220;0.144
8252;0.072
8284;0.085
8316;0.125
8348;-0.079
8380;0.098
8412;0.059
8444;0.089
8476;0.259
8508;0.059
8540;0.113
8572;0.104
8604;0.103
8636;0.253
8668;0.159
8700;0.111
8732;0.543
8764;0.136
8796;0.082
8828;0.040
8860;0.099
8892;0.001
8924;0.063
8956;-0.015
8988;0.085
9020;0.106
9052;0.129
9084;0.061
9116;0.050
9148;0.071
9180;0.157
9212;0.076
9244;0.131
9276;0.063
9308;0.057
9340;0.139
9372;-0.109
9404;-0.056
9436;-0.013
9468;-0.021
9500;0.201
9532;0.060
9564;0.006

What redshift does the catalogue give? 0.74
